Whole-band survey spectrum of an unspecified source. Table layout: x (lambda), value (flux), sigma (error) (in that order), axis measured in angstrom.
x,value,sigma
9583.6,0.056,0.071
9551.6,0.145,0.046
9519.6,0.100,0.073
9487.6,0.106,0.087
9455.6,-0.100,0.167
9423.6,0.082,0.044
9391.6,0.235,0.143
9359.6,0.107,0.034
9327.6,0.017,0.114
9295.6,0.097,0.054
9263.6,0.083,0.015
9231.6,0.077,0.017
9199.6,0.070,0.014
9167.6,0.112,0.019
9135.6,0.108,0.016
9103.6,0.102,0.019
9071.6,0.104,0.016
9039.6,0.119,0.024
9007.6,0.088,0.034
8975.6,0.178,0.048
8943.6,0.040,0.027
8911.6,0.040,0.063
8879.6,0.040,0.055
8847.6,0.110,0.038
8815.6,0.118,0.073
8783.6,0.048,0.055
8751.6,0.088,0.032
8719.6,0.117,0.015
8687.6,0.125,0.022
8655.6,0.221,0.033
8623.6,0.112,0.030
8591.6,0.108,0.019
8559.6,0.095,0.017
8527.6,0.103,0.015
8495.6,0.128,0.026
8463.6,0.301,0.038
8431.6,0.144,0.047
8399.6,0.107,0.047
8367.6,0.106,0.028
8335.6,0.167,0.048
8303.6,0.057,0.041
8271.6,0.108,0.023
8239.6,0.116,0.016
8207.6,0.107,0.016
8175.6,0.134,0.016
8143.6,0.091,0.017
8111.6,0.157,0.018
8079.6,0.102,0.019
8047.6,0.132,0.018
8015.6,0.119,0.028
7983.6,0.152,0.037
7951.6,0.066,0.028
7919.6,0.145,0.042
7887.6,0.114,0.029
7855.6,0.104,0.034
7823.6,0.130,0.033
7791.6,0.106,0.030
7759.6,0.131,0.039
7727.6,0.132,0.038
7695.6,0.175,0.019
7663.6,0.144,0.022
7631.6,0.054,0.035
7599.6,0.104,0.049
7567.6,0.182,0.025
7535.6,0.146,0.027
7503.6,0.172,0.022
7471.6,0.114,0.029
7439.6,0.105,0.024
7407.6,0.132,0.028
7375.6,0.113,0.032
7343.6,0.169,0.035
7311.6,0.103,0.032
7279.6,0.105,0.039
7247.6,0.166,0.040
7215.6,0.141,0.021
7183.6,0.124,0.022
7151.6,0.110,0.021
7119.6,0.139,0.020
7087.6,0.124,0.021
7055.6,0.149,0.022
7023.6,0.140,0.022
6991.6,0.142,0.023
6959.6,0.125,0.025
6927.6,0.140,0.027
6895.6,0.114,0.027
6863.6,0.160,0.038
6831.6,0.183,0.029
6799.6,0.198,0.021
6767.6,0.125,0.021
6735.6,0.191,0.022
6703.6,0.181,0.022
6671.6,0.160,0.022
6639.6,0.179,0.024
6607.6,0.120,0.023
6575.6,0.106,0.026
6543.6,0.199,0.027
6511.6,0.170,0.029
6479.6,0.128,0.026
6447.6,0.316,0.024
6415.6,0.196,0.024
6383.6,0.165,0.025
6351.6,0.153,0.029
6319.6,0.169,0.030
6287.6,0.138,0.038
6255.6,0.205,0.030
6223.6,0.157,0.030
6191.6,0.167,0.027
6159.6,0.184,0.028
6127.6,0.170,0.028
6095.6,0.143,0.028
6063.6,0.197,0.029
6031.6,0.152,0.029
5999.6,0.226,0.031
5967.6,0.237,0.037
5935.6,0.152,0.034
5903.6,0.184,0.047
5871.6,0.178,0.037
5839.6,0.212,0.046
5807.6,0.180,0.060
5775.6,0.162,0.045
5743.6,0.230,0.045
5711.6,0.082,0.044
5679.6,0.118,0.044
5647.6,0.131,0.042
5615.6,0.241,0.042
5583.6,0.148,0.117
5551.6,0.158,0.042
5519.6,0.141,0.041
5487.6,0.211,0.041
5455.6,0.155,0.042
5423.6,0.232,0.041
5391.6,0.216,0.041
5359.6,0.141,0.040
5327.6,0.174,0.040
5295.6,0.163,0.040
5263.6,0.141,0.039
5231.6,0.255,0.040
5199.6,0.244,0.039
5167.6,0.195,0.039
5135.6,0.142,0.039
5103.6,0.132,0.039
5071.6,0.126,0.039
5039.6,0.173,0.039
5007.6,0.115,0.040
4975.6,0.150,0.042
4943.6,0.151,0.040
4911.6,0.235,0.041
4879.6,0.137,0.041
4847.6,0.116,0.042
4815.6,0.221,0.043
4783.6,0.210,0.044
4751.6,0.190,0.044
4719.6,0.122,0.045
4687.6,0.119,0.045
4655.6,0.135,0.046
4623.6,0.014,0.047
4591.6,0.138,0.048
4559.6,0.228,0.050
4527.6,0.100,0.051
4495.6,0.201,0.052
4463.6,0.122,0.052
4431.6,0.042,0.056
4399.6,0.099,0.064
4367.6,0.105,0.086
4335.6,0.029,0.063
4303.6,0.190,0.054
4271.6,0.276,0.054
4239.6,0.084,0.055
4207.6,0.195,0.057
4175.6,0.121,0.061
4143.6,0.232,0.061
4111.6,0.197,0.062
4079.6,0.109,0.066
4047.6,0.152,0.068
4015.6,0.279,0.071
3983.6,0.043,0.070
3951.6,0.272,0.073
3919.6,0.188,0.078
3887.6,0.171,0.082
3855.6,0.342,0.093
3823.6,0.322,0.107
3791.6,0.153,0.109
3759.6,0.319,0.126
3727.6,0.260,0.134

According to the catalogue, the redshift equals 0.287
